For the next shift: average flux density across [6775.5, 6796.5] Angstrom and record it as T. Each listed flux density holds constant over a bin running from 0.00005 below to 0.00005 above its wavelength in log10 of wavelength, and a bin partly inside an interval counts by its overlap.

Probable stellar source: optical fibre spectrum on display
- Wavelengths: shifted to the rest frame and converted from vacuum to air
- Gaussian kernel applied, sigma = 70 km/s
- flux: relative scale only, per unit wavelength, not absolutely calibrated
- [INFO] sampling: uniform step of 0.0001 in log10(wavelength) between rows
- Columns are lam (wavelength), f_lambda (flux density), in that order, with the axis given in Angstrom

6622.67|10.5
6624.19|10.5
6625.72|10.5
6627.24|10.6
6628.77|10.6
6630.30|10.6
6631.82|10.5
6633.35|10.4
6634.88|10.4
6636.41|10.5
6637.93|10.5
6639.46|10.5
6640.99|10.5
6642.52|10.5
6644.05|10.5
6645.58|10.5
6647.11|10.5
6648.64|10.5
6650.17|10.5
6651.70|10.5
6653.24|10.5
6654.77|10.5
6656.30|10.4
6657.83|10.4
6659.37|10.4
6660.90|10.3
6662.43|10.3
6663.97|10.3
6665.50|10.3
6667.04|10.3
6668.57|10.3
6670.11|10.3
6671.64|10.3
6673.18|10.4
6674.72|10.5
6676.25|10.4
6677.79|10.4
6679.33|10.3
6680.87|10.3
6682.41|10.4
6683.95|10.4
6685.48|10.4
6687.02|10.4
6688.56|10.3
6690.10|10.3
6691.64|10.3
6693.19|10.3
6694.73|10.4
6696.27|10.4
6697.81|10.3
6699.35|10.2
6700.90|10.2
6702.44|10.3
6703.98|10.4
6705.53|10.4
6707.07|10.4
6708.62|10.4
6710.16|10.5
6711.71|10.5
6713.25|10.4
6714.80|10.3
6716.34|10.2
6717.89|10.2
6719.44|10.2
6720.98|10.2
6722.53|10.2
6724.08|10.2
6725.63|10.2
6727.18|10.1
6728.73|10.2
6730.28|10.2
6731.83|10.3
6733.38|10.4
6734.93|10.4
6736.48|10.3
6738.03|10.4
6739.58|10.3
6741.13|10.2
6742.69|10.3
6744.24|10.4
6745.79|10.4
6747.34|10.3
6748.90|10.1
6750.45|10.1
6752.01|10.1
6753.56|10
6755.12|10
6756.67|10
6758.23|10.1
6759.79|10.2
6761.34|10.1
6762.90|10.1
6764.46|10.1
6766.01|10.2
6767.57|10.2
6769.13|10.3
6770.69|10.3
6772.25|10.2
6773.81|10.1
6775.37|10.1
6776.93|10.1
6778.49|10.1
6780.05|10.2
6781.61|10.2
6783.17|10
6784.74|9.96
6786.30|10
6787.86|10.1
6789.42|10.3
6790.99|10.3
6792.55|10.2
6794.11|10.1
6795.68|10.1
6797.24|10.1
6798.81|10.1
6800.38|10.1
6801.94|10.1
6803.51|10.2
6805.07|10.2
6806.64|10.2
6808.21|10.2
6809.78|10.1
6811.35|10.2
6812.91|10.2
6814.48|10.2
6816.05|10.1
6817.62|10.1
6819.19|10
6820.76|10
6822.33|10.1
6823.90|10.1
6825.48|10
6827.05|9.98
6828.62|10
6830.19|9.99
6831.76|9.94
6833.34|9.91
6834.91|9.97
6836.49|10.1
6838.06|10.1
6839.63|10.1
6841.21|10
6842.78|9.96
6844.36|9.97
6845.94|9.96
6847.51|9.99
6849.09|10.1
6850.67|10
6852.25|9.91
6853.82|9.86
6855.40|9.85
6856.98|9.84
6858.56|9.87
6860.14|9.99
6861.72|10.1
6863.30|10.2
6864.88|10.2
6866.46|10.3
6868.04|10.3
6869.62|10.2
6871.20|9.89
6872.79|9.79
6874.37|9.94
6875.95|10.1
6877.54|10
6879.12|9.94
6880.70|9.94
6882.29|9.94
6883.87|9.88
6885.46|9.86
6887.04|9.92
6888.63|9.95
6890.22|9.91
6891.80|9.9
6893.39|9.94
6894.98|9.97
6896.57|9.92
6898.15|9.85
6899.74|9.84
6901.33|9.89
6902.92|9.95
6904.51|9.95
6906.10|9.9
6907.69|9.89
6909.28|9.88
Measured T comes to 10.1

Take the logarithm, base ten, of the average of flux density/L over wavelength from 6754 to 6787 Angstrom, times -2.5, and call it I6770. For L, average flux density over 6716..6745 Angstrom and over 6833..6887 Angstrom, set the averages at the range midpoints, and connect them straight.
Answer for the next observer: 0.006 mag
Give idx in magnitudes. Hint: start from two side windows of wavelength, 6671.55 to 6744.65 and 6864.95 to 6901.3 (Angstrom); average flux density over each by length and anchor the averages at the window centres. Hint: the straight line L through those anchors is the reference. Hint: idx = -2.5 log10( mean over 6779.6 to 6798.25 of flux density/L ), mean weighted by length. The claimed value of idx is 0.00 mag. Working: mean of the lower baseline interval 10.3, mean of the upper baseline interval 9.97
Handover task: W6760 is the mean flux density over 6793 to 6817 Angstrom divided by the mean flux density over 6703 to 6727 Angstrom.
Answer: 0.98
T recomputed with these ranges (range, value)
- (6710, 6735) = 10.3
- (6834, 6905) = 9.98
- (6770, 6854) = 10.1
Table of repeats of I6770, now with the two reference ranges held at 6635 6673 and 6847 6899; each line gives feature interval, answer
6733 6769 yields 0.00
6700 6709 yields 0.00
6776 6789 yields 0.01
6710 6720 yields 0.00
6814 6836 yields 0.01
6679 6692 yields 0.00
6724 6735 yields 0.00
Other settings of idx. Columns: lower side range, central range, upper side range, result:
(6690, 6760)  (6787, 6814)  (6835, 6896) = -0.01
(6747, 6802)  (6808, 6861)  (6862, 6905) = 0.00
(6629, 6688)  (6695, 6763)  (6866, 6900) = 0.00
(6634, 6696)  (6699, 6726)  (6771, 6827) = 0.00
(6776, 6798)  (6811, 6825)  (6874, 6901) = 0.00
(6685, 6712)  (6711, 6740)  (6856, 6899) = 0.00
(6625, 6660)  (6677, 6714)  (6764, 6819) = 0.00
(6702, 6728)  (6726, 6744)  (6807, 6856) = 0.00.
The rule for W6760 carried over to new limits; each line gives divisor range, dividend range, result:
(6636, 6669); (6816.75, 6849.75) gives 0.96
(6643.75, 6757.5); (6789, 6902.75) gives 0.97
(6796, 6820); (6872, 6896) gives 0.98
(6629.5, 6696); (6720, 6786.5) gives 0.98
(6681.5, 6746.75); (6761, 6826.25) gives 0.98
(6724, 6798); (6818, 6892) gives 0.98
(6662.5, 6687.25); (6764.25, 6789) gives 0.98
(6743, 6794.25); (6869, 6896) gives 0.98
